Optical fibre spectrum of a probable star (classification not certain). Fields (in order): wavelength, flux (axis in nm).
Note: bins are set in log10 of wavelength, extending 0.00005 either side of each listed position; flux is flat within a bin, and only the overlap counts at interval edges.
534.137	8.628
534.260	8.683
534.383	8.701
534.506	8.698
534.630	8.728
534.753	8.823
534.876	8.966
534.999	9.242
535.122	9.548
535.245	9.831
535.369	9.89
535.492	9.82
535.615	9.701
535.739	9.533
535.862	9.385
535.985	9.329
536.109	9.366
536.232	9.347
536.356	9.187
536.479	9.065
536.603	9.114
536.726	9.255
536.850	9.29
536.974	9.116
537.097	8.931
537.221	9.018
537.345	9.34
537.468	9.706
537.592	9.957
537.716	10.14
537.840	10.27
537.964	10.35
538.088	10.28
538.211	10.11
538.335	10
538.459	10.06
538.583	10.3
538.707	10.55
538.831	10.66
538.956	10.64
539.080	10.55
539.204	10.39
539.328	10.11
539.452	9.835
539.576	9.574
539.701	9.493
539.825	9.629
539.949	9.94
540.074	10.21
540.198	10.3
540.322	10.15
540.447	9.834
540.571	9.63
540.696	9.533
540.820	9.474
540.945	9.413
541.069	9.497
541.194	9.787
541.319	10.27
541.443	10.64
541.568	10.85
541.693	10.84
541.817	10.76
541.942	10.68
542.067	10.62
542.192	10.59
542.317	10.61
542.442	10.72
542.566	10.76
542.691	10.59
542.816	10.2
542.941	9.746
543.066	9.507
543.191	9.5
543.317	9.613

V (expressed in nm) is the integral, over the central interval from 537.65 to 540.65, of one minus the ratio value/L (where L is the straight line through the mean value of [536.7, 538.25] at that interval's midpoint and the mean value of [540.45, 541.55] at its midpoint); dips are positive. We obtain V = -0.11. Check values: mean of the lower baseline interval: 9.68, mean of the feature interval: 10.1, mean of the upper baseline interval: 9.83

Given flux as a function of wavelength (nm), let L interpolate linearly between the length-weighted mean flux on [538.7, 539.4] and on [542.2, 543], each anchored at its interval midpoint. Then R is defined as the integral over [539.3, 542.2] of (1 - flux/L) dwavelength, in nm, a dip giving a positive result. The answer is 0.11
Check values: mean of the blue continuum 10.5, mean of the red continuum 10.5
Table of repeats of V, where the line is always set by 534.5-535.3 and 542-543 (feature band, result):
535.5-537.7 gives 0.02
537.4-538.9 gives -0.07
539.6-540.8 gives 0.03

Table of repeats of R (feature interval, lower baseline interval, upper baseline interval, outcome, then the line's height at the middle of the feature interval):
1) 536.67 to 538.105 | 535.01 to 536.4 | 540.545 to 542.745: 0.02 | 9.75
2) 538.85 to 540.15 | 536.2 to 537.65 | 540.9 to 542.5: -0.02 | 9.89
